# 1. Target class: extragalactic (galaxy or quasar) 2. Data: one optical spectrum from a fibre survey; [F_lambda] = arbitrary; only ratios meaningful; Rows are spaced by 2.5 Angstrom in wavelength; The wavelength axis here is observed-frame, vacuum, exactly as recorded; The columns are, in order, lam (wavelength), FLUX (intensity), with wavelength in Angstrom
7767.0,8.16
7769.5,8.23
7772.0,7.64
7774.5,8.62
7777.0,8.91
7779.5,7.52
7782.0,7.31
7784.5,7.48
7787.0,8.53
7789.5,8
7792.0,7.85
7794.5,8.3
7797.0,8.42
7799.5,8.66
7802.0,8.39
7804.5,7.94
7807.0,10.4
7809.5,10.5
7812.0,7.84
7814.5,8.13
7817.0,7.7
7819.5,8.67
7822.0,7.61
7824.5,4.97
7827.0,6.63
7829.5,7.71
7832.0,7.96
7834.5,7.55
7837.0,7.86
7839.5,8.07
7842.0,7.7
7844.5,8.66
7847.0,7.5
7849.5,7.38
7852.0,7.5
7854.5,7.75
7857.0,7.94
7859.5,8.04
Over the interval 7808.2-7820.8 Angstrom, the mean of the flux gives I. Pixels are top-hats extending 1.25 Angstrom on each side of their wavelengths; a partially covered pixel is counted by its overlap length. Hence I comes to 8.57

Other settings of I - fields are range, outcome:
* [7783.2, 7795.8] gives 8.03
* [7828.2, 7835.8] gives 7.73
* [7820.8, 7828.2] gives 6.39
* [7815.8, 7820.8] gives 8.18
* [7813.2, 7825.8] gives 7.41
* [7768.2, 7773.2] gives 7.94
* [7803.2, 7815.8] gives 8.95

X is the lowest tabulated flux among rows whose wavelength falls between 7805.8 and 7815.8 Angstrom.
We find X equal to 7.84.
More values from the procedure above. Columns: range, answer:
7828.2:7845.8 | 7.55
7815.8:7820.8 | 7.7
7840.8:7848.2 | 7.5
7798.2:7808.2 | 7.94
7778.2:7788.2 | 7.31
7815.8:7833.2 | 4.97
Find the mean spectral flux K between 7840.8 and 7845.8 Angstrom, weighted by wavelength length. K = 8.18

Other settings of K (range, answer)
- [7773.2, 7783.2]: 8.09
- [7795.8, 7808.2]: 8.76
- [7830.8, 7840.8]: 7.86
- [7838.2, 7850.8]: 7.86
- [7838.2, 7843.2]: 7.89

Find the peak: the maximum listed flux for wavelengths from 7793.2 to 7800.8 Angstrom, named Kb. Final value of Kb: 8.66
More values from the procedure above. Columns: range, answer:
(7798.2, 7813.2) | 10.5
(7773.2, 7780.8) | 8.91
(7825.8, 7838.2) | 7.96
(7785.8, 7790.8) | 8.53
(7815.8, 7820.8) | 8.67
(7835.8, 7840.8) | 8.07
